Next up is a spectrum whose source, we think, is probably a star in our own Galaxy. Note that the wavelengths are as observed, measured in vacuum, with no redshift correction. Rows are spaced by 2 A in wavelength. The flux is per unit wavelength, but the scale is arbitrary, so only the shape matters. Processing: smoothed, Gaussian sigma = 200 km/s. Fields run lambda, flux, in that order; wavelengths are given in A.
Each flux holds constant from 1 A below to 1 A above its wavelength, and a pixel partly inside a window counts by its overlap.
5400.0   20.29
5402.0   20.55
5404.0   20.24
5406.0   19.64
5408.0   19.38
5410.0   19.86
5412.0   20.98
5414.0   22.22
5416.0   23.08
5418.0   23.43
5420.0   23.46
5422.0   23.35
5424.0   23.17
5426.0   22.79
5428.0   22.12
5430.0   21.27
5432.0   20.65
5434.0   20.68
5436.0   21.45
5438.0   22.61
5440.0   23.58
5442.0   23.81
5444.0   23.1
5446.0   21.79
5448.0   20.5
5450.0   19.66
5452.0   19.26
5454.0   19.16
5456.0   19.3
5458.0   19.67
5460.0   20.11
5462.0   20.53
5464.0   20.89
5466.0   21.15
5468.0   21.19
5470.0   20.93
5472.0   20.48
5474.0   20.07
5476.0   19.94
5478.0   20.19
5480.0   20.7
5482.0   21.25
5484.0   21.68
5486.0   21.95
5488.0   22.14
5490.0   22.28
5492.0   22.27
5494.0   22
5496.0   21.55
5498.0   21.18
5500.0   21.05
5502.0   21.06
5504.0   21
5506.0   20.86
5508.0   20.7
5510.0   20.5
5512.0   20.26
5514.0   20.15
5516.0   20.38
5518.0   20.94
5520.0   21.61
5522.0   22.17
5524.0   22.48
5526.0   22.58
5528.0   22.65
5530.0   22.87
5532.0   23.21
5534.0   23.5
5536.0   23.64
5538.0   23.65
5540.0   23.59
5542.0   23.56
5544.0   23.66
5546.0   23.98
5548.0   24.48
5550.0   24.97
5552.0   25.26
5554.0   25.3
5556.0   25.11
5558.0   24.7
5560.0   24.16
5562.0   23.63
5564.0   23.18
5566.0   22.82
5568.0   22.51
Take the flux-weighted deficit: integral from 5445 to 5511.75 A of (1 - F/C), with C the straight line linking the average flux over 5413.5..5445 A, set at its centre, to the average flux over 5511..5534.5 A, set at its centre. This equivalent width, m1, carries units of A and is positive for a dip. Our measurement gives 4.1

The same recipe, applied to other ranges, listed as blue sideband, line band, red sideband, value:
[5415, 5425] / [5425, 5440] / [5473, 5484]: 0.6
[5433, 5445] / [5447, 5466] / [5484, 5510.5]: 1.9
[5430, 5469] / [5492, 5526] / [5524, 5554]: 2.4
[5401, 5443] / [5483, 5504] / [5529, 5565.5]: 1.3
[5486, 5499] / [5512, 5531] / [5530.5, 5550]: 1.1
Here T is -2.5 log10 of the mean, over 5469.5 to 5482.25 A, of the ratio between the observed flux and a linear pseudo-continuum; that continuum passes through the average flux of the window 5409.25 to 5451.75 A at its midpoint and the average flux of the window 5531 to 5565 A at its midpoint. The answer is 0.12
